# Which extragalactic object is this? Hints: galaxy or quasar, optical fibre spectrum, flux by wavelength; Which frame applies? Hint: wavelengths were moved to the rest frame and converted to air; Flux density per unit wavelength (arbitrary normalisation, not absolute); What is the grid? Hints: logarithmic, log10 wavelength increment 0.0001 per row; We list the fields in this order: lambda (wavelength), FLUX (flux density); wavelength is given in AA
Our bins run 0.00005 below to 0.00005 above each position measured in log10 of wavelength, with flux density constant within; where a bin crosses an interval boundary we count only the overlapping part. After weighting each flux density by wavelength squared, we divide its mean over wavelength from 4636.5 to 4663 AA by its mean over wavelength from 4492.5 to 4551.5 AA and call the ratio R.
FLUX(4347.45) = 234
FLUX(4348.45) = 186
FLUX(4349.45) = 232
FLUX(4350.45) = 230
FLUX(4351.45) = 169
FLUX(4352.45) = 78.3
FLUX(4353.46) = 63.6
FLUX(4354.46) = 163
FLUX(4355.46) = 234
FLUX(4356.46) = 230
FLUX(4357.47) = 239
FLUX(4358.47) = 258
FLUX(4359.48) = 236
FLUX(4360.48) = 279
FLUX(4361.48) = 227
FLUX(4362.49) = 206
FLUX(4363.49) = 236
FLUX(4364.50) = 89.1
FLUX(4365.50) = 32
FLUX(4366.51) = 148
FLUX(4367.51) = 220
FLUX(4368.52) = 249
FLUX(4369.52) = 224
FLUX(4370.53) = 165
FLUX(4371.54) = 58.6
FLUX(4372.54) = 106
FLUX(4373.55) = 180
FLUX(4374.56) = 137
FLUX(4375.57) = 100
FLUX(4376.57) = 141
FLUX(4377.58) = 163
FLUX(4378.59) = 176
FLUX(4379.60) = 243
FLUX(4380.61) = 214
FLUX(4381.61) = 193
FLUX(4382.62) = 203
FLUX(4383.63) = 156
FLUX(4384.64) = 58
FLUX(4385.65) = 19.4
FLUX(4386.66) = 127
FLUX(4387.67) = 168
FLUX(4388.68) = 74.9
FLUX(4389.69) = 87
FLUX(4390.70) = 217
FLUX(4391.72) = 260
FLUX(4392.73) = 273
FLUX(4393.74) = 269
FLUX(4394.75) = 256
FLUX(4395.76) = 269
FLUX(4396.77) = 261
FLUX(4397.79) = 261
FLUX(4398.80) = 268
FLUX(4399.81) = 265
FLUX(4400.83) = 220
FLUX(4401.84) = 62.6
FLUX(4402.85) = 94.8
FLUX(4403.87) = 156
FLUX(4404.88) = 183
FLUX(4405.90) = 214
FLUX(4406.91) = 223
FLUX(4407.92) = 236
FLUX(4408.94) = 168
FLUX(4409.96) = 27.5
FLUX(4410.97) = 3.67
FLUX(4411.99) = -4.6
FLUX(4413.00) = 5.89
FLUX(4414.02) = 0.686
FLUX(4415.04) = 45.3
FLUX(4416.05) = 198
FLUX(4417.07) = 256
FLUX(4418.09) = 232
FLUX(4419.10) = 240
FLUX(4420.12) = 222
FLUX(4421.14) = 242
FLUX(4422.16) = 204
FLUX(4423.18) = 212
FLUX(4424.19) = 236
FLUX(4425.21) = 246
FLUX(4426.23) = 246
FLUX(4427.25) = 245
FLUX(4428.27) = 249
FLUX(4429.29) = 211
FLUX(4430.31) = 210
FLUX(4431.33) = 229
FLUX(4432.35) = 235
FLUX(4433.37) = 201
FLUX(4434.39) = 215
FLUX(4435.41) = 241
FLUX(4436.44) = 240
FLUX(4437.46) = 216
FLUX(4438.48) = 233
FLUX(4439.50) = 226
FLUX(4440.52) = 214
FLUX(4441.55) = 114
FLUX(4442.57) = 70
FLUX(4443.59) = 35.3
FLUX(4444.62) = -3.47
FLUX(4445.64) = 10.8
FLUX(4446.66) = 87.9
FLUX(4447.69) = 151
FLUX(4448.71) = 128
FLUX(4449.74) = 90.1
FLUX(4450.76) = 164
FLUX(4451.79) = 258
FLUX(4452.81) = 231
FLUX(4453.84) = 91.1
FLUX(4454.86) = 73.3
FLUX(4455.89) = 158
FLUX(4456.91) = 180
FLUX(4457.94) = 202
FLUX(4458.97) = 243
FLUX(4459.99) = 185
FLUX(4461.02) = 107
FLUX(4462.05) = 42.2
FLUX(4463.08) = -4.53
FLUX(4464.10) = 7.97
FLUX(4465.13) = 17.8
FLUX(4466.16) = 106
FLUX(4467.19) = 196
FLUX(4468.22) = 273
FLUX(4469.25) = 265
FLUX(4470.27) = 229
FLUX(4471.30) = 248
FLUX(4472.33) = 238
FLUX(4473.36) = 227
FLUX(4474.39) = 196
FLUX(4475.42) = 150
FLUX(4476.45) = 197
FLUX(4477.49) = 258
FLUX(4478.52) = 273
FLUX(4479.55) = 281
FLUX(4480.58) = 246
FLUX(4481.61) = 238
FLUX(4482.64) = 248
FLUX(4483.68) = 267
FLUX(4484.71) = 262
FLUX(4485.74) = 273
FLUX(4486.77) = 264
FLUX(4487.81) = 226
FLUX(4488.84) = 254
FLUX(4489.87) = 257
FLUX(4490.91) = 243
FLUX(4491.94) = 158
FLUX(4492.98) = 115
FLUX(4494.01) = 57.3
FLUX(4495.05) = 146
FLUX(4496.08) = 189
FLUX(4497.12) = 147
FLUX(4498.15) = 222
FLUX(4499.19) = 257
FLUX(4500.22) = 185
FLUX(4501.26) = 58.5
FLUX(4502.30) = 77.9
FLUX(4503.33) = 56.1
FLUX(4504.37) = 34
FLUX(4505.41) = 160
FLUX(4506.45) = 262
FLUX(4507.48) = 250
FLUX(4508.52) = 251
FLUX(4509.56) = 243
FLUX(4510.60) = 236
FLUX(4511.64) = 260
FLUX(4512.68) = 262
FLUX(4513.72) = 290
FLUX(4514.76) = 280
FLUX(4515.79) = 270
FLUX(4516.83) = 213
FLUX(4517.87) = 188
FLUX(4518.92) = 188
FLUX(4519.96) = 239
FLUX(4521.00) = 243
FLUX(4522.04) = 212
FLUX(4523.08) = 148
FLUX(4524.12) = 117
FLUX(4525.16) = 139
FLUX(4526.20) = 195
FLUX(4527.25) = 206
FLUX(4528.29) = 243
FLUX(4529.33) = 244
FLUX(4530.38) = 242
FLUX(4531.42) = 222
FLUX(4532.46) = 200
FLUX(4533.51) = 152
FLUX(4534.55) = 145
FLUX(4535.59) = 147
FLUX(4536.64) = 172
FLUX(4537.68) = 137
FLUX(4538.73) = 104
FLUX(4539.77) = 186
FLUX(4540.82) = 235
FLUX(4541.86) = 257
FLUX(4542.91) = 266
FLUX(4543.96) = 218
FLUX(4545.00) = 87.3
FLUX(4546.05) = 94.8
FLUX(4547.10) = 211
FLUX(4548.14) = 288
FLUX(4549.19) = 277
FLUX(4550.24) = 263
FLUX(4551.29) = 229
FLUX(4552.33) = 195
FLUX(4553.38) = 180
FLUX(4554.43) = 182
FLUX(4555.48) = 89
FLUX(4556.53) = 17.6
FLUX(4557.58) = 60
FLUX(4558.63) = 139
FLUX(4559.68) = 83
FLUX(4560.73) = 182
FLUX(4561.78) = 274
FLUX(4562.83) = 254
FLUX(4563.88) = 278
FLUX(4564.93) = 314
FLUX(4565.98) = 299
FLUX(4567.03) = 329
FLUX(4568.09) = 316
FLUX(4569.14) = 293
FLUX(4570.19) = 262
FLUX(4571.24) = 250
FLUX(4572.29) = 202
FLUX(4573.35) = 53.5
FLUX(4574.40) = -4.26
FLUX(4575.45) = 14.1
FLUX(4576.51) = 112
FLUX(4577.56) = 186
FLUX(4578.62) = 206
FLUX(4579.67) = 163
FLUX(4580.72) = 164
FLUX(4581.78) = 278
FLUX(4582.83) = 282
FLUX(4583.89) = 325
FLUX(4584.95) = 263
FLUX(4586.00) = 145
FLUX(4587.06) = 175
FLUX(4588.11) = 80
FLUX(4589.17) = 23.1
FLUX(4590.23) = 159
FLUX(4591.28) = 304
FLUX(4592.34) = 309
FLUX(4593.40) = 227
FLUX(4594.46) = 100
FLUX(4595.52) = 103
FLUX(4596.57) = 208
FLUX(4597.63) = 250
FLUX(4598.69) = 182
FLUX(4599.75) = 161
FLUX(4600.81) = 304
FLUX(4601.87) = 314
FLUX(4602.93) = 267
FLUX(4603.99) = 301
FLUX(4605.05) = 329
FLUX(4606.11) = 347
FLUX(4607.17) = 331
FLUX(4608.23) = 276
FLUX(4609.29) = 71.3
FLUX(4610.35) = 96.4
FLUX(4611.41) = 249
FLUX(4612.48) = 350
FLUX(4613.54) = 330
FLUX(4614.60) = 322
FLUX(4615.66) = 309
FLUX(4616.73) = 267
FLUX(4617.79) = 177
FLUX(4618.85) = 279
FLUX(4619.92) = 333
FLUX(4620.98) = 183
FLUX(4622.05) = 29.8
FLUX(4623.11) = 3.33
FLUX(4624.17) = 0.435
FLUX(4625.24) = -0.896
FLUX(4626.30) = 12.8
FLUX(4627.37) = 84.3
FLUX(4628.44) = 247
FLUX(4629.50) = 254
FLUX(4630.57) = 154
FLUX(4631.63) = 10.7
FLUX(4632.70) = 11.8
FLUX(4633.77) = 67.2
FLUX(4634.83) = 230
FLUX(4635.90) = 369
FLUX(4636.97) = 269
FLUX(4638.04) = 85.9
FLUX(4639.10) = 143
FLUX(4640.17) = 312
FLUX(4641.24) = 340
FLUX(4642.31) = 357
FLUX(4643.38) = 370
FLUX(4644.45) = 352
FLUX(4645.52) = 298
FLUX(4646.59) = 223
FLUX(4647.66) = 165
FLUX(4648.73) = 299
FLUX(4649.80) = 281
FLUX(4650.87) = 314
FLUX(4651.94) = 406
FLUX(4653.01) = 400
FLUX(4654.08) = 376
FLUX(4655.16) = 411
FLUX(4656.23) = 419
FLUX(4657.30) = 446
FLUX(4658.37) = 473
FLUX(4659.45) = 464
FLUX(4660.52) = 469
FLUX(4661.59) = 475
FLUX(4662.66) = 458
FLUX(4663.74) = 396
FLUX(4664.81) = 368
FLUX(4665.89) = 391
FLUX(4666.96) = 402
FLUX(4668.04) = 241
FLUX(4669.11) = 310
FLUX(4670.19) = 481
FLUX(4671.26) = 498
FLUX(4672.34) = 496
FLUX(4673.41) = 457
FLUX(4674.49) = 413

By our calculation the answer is 1.88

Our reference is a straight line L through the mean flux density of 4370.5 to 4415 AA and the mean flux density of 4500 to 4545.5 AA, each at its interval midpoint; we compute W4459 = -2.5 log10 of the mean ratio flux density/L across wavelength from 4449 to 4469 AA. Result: 0.25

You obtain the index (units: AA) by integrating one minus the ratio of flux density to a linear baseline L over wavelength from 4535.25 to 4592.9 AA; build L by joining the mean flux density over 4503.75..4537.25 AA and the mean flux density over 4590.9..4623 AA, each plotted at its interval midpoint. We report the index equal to 7.9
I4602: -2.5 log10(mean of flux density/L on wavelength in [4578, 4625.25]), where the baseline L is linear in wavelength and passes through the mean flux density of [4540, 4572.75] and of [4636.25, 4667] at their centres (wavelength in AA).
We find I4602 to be 0.27 mag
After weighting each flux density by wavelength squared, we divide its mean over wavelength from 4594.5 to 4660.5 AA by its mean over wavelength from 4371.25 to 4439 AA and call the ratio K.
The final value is 1.5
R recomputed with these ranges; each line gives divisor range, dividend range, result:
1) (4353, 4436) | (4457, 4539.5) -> 1.11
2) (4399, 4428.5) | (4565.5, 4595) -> 1.24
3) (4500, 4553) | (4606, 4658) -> 1.26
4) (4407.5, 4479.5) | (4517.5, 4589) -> 1.21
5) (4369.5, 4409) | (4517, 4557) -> 1.13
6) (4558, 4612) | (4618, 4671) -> 1.34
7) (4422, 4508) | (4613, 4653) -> 1.28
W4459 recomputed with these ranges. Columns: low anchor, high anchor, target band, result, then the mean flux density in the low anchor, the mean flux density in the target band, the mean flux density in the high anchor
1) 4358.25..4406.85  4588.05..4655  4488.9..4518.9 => 0.06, 181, 193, 224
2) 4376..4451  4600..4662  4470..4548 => 0.04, 173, 203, 259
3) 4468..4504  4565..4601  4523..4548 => 0.10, 207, 184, 198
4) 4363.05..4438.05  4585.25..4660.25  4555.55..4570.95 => 0.02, 179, 218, 237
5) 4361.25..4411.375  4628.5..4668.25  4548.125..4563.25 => 0.43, 172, 177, 311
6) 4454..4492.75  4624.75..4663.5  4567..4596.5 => 0.31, 195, 188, 281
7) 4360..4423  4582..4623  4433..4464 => 0.27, 170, 145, 229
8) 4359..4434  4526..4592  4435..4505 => 0.09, 179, 171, 193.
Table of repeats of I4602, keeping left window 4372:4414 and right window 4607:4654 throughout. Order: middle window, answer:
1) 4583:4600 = 0.108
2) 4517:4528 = 0.026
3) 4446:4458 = 0.196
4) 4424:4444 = -0.195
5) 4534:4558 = 0.135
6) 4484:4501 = -0.087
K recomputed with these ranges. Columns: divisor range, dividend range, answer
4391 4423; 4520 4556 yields 1.13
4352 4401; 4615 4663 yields 1.58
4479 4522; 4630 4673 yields 1.67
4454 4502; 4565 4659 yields 1.30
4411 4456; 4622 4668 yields 1.81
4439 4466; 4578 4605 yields 1.92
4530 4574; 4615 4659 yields 1.25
